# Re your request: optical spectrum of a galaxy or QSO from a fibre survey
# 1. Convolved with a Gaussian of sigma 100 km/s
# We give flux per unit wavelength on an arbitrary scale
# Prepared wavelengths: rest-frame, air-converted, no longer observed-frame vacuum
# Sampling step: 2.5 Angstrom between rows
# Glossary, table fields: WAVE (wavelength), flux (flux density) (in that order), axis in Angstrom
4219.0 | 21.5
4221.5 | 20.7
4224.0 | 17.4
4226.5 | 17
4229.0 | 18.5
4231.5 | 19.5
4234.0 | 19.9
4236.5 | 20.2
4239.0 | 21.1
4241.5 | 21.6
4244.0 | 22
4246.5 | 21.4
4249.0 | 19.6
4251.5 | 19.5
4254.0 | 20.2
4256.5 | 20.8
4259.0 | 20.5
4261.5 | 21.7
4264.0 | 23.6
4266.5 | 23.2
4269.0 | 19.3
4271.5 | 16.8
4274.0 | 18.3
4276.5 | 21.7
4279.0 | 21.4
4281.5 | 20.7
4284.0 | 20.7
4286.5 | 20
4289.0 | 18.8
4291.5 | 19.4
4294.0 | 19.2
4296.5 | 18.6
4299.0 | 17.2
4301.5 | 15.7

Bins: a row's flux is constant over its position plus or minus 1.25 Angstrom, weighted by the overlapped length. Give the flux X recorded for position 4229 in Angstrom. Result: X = 18.5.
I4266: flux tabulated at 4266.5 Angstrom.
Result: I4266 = 23.2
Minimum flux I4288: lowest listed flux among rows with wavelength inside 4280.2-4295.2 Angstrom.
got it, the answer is 18.8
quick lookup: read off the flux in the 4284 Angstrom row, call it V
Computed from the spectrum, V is 20.7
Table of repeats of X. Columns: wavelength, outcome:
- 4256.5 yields 20.8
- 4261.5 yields 21.7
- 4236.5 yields 20.2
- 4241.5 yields 21.6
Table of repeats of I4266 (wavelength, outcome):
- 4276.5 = 21.7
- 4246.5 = 21.4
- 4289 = 18.8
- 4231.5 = 19.5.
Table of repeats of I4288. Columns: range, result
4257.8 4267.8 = 20.5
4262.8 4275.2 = 16.8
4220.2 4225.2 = 17.4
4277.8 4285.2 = 20.7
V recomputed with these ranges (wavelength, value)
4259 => 20.5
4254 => 20.2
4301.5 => 15.7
